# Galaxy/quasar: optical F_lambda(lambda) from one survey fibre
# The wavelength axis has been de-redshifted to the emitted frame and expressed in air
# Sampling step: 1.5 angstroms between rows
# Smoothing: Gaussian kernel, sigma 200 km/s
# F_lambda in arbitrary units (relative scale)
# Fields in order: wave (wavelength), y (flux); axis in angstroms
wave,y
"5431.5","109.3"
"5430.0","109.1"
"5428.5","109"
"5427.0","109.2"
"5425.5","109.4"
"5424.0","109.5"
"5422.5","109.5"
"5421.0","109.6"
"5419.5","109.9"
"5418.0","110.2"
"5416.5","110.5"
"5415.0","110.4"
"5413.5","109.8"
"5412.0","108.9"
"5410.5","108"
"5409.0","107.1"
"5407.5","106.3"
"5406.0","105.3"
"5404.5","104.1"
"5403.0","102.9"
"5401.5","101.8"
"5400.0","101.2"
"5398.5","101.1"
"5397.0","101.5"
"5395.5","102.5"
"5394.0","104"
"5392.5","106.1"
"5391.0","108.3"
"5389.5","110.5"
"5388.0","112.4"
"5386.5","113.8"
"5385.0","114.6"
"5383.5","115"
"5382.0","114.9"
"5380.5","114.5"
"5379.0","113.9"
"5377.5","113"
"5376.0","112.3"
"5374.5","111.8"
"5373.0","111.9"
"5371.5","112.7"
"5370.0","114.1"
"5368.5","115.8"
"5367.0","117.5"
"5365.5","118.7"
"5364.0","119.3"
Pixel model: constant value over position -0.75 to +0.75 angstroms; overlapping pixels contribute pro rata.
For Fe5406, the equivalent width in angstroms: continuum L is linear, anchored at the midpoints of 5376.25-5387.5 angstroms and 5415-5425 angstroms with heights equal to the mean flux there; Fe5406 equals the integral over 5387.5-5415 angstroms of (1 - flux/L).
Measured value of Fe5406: 1.53 angstroms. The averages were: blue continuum 114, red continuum 110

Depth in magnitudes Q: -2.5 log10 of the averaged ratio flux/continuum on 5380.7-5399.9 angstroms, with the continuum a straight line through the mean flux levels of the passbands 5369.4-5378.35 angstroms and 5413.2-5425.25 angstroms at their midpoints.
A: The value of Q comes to 0.03 mag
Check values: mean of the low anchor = 113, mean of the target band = 109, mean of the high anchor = 110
